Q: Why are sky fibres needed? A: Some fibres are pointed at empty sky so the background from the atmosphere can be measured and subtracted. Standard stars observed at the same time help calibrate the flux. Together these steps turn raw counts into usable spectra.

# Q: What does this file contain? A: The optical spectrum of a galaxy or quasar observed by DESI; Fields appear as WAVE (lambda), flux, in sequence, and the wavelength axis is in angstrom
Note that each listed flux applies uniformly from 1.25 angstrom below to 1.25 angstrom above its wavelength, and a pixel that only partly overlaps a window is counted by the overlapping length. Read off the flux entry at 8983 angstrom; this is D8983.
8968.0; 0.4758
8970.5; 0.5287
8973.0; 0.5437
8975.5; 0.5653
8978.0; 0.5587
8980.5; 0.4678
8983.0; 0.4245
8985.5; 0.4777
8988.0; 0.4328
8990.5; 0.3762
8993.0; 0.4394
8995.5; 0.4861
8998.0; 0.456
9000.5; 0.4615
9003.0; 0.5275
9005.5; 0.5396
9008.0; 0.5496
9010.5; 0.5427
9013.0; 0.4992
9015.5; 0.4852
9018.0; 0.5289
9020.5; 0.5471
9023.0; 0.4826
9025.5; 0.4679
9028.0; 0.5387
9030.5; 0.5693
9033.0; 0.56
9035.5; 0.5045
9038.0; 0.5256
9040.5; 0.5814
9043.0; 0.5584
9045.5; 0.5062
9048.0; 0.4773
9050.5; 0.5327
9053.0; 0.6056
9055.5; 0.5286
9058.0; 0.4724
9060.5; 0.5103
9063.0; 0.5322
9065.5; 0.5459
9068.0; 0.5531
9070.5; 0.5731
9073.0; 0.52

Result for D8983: 0.4245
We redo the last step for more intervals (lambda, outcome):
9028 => 0.5387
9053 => 0.6056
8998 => 0.456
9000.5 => 0.4615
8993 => 0.4394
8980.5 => 0.4678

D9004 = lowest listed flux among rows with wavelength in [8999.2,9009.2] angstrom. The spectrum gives 0.4615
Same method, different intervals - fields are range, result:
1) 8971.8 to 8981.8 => 0.4678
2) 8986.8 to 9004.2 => 0.3762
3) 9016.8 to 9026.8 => 0.4679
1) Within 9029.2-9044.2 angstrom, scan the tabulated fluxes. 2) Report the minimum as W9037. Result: 0.5045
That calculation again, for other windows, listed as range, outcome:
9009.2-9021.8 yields 0.4852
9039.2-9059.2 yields 0.4724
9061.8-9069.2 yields 0.5322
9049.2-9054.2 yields 0.5327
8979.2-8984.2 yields 0.4245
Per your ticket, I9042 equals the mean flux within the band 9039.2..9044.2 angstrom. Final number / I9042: 0.57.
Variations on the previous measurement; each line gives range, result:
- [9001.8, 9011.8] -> 0.54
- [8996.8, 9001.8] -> 0.459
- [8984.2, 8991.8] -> 0.429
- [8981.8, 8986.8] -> 0.451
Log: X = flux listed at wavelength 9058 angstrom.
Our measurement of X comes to 0.4724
